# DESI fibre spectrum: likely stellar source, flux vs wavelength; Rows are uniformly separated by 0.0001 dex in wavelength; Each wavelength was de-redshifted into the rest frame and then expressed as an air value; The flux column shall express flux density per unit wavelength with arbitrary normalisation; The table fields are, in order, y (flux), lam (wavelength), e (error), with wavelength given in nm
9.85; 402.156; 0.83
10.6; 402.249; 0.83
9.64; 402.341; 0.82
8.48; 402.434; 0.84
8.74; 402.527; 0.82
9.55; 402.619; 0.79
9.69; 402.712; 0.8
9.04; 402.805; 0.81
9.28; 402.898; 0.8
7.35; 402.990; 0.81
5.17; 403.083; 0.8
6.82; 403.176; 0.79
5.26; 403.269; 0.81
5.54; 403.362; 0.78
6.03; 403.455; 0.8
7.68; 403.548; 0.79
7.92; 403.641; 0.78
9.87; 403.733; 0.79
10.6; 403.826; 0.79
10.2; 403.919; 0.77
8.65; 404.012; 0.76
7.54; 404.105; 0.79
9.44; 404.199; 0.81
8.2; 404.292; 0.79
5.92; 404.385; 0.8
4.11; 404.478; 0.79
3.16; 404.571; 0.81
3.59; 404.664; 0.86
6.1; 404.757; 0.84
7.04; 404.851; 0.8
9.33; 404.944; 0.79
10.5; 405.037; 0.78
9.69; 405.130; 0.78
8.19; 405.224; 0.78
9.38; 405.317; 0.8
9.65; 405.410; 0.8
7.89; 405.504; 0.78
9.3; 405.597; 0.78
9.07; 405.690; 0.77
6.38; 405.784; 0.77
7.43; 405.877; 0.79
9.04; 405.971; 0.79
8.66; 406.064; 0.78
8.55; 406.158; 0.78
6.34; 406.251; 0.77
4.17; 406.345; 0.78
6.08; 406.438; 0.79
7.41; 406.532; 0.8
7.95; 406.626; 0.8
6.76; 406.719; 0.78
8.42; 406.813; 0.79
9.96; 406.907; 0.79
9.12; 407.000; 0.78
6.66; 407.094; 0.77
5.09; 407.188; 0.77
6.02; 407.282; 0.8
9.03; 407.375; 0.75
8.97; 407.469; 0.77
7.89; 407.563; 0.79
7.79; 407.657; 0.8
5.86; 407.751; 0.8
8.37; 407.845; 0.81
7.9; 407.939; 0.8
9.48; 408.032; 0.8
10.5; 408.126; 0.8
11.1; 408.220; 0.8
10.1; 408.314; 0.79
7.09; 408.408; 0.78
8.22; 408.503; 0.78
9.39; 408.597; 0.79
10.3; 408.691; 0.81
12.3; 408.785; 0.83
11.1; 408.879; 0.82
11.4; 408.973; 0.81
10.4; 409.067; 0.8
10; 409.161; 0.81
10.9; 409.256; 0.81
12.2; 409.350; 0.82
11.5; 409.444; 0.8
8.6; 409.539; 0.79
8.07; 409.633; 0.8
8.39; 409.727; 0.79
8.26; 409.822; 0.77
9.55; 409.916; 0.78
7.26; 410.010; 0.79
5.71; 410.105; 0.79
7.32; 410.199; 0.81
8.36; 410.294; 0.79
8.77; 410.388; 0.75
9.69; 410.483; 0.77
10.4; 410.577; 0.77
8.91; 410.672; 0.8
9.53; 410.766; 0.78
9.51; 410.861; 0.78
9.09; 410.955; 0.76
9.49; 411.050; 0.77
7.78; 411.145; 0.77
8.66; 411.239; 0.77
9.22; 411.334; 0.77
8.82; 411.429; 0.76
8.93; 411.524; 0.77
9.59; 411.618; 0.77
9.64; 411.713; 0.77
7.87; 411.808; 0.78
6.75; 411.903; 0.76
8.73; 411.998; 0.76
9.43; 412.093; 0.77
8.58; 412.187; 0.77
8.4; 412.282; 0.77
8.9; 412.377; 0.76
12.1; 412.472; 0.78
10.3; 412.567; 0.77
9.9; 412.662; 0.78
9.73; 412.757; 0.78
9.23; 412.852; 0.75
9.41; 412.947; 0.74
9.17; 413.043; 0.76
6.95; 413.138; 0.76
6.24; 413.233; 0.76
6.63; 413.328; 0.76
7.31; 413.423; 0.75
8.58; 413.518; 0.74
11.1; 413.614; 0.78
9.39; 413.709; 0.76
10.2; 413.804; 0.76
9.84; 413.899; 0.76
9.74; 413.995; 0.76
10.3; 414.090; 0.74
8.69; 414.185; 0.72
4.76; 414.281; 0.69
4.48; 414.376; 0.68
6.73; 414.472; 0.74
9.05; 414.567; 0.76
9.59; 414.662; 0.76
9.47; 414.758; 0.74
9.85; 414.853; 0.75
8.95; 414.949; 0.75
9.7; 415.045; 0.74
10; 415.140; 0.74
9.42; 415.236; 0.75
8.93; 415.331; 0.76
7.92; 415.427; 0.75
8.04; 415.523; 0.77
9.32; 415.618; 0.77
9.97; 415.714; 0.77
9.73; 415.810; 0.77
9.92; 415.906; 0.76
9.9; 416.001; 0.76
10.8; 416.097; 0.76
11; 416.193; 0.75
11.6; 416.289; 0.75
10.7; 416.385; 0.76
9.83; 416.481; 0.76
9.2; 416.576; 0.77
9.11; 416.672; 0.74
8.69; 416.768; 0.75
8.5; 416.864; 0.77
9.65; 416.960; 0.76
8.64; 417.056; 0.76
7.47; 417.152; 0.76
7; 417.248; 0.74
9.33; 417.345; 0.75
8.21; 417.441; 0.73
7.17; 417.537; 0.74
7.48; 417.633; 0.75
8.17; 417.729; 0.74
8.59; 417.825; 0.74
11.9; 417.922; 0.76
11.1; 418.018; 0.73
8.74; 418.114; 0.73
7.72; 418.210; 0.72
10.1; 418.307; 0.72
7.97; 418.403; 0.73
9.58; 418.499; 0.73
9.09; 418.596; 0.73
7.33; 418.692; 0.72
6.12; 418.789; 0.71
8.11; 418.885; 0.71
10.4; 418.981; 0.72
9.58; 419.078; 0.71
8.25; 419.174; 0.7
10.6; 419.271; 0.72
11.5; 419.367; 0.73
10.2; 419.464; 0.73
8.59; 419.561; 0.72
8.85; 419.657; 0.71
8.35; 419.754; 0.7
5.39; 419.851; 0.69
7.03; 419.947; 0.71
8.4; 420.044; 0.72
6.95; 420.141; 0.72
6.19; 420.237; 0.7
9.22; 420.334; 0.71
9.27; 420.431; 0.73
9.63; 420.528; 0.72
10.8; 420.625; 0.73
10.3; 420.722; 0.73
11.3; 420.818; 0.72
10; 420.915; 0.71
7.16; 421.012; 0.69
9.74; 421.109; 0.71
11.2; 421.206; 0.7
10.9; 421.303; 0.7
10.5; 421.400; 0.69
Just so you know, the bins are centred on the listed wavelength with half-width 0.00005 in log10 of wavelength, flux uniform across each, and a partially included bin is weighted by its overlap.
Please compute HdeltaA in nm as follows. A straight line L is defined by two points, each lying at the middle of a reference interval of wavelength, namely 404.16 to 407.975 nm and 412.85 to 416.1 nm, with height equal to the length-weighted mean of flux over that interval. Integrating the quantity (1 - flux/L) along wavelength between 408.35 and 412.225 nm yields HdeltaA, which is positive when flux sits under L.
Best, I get -0.47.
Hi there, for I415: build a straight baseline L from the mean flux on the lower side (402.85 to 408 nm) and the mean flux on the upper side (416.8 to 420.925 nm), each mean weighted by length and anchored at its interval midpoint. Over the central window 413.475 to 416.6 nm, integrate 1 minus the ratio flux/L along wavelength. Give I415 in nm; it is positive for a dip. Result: -0.31 nm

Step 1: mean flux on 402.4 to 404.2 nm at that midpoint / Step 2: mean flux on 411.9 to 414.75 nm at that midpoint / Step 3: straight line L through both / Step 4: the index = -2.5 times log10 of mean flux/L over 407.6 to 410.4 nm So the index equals -0.09 mag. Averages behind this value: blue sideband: 8.11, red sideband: 8.71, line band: 9.21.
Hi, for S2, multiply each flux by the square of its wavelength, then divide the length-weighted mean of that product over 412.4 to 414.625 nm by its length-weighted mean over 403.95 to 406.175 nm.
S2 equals 1.2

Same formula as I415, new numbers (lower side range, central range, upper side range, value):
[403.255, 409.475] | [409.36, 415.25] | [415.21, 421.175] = -0.11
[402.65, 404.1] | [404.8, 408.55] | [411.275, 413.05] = 0.11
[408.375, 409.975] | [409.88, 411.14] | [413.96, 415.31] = 0.11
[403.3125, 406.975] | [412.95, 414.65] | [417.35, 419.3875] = 0.05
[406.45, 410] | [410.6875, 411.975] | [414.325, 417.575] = 0.02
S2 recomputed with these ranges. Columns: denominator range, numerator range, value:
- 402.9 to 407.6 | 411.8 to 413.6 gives 1.19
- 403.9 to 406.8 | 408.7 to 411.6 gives 1.26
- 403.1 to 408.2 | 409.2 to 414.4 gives 1.18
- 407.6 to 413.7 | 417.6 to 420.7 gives 1.01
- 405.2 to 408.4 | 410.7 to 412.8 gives 1.16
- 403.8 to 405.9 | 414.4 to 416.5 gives 1.27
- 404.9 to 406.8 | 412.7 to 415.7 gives 1.12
